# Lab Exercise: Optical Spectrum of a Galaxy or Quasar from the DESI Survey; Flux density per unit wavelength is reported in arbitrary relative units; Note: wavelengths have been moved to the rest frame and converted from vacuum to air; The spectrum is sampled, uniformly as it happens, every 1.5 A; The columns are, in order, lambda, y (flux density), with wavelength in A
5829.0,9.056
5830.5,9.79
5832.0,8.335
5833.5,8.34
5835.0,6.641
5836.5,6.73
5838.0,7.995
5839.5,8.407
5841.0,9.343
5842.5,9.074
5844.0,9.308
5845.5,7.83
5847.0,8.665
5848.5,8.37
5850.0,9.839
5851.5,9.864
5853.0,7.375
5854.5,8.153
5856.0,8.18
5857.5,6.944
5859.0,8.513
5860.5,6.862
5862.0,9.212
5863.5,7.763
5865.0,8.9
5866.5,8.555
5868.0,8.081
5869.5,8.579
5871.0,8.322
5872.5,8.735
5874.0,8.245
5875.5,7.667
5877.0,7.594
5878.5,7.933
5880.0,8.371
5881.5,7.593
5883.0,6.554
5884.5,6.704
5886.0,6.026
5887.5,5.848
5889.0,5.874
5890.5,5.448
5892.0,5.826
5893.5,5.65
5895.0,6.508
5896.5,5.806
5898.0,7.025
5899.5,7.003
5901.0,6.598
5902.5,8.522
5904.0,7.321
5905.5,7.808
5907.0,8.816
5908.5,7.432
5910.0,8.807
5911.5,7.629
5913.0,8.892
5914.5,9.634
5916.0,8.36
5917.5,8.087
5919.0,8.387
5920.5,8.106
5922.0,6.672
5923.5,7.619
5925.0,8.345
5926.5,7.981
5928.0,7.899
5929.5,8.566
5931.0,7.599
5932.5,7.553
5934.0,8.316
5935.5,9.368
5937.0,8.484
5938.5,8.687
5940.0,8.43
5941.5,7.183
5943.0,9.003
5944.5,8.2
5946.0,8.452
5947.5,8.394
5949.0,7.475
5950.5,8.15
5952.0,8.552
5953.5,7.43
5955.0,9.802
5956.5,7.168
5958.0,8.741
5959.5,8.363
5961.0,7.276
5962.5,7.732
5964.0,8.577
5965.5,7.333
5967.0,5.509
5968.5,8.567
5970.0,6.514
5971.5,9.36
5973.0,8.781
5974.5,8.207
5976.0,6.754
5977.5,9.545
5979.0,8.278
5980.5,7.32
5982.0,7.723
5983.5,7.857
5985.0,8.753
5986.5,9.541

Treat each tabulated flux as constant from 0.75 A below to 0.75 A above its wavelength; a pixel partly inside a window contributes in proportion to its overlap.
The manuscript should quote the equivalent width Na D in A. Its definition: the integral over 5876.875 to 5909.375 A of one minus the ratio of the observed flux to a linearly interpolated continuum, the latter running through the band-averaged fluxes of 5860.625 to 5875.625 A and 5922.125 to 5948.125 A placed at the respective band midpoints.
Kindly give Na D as 5.4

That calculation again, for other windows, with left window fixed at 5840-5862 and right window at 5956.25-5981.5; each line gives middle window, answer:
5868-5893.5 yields 3.5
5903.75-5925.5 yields 0.1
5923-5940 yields -0.3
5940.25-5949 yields -0.2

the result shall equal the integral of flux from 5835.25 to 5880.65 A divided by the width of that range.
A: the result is 8.3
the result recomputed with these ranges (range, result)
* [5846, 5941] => 7.82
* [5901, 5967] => 8.12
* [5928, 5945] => 8.29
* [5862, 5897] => 7.3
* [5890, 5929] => 7.57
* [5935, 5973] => 8.11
